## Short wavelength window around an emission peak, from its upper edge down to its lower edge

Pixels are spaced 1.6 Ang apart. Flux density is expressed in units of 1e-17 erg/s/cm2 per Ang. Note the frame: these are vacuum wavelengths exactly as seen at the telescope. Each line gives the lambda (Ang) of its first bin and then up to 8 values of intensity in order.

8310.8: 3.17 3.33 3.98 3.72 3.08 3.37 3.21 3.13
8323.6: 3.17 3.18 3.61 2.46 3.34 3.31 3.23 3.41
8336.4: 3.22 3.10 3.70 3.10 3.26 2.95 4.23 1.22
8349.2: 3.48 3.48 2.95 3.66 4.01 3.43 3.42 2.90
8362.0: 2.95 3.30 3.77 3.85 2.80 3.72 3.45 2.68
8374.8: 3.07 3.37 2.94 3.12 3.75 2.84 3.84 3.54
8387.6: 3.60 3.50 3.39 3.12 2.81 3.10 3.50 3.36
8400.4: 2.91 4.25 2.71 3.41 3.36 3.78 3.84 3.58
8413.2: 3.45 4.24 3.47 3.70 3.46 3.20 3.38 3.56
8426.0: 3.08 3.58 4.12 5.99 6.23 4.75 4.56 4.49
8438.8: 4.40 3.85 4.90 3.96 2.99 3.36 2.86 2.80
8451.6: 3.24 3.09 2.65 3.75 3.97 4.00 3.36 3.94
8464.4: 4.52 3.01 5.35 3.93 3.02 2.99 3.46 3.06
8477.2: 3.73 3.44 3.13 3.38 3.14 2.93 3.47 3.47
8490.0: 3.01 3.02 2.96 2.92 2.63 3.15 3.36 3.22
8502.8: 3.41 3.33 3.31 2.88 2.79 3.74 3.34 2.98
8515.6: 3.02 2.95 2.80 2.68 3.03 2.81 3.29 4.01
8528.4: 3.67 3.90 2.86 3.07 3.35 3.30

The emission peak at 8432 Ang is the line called H-alpha 6563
